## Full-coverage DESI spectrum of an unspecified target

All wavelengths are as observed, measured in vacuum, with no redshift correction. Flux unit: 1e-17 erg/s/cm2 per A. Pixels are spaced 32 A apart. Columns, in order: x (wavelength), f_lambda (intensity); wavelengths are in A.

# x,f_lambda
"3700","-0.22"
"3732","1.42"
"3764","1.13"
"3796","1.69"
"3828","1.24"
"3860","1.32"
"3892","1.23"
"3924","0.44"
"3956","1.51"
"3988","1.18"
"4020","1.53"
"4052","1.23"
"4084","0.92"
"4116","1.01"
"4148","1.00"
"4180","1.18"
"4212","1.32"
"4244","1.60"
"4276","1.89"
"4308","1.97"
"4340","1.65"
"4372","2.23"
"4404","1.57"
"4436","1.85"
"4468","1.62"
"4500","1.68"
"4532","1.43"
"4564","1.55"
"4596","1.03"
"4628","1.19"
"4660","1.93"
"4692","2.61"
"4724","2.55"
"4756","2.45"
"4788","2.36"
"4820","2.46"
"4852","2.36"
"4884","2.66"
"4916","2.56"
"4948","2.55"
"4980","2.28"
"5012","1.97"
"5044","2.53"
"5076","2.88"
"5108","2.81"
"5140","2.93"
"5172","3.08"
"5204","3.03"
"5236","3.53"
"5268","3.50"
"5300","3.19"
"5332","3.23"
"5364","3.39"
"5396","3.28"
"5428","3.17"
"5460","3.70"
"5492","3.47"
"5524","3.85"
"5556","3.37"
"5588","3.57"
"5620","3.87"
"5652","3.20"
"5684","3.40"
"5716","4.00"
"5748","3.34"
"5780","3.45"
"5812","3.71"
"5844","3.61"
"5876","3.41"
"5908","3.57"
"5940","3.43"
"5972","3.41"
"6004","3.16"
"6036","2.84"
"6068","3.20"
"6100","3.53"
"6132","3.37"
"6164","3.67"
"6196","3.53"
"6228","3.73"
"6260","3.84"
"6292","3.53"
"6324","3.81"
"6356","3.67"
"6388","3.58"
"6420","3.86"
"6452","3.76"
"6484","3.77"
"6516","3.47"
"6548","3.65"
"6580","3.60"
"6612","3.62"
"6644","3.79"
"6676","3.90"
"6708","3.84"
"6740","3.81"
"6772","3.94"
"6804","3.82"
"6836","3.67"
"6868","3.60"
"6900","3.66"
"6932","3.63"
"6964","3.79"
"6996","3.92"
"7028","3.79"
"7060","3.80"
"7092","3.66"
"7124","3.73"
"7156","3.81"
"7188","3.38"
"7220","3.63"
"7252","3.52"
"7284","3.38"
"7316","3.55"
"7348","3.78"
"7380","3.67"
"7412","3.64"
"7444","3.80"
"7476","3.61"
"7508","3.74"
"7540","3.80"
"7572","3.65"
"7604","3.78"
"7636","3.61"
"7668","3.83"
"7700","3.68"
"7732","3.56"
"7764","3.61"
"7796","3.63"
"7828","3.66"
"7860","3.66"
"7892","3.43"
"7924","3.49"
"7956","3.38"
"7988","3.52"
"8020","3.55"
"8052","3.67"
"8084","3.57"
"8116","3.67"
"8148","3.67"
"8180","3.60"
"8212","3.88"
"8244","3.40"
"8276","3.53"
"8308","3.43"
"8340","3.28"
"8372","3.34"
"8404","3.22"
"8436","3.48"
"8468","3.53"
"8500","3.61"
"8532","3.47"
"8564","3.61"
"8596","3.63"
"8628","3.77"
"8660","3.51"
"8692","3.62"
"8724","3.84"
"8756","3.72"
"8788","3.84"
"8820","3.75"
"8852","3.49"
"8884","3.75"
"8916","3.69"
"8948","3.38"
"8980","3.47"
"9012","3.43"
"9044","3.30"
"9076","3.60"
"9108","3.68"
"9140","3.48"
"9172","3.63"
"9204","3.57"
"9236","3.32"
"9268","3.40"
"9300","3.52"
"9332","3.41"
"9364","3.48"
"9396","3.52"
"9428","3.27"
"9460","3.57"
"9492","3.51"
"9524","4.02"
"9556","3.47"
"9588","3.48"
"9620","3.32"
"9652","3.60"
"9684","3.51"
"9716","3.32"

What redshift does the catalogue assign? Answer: 0.166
